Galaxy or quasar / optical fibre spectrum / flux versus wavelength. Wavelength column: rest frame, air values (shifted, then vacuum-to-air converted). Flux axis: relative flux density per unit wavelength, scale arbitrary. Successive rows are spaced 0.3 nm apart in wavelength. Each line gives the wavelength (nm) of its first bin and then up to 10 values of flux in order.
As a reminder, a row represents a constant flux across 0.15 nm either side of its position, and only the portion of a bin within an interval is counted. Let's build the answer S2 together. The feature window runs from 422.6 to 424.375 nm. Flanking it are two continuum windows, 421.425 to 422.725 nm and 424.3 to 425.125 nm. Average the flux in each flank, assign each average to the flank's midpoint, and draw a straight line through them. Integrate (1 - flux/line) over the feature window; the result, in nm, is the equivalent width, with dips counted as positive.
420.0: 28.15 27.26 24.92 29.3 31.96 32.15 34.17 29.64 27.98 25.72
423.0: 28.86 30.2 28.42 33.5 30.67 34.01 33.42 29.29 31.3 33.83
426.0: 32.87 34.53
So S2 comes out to 0.10 nm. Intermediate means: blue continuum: 30.2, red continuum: 32.6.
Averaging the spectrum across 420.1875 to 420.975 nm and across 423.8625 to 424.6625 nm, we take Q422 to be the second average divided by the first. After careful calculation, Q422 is 1.21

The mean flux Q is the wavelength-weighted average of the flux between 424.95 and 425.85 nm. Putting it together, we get 31.5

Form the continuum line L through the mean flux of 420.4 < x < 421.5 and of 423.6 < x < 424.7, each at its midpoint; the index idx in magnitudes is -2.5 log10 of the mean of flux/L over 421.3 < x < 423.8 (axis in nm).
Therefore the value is 0.03 mag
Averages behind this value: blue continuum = 29.1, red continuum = 32.2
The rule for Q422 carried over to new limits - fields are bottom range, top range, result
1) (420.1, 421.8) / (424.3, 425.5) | 1.08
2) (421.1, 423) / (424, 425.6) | 1.06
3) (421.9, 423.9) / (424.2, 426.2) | 1.12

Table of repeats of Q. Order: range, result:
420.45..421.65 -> 29.6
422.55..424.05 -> 29.3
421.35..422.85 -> 29.9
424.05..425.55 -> 31.7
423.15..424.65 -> 31.4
